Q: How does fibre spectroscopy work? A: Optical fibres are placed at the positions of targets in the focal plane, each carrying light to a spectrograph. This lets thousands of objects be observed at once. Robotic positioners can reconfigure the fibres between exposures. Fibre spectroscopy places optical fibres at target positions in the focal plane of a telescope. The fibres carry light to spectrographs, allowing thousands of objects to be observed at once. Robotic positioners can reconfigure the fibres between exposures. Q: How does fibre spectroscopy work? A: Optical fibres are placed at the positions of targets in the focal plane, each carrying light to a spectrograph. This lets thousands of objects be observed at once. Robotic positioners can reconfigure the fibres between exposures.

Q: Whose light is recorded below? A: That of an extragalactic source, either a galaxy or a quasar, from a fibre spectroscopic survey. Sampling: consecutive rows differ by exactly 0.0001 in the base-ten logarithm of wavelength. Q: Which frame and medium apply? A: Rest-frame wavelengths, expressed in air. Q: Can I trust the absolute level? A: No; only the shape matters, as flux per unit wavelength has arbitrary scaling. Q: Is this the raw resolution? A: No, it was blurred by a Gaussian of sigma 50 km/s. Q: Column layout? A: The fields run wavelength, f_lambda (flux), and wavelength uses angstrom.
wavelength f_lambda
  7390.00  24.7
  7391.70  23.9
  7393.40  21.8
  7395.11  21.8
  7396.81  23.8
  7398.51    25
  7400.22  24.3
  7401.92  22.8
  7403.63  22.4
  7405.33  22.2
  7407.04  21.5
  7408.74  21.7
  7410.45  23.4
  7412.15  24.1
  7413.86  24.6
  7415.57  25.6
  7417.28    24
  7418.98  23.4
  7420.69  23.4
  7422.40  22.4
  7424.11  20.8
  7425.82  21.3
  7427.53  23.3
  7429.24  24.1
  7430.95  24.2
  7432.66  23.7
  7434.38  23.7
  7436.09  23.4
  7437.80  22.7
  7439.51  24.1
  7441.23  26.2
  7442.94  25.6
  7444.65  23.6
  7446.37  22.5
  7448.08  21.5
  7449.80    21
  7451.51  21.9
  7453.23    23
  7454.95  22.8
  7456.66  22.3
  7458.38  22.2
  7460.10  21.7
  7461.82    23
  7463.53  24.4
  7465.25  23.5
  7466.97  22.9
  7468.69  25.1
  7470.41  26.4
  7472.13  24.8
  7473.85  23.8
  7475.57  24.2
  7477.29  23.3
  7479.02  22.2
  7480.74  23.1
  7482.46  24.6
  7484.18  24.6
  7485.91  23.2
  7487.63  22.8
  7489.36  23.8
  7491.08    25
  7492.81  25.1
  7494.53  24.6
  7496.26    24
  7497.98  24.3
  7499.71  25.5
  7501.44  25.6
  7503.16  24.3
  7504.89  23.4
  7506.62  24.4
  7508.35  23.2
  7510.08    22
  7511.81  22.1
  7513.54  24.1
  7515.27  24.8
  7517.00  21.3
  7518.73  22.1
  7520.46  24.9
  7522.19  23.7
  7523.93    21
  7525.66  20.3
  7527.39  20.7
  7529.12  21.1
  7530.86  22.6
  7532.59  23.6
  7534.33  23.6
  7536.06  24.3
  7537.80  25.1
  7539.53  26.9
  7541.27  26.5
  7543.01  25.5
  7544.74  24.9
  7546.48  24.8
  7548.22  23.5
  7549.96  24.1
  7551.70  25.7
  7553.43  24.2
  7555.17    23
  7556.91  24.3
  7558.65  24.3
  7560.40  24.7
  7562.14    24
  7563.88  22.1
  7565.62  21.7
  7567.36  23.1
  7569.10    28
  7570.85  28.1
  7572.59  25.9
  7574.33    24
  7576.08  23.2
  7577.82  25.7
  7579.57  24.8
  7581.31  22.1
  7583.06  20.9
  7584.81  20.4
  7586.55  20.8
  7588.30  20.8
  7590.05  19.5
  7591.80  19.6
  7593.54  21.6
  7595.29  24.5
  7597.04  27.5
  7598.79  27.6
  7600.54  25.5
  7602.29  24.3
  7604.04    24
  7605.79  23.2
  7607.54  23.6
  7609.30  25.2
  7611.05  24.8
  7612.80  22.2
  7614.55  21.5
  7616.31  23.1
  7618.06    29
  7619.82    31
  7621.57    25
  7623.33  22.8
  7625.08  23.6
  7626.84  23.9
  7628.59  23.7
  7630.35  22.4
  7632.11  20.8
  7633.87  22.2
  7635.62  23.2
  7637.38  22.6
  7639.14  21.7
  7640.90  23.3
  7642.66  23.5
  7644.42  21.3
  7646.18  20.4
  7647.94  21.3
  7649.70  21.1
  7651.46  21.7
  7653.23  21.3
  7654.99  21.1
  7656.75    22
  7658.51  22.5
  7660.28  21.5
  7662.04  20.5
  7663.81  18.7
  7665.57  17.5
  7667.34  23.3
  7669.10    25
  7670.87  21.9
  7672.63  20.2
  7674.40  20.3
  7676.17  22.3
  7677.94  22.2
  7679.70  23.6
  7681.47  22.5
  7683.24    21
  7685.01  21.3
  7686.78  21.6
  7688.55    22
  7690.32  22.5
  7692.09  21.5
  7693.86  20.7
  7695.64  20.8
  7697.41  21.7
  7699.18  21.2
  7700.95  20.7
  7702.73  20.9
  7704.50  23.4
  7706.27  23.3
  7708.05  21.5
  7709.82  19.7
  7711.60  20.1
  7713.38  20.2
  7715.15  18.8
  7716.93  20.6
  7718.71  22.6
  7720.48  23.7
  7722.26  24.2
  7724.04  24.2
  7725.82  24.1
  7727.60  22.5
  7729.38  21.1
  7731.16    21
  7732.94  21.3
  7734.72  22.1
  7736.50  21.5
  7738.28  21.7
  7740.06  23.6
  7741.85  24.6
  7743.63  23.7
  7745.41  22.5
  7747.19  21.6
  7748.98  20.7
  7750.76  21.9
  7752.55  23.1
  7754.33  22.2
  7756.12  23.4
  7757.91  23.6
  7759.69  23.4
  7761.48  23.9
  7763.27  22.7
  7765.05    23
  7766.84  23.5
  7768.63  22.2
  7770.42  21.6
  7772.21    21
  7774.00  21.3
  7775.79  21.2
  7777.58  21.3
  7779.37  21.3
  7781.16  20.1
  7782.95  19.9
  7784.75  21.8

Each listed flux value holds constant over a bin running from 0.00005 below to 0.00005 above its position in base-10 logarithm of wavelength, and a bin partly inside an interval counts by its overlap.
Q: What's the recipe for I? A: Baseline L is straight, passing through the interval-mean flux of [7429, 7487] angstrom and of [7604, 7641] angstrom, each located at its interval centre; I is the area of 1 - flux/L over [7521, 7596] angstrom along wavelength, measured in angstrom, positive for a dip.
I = 0.6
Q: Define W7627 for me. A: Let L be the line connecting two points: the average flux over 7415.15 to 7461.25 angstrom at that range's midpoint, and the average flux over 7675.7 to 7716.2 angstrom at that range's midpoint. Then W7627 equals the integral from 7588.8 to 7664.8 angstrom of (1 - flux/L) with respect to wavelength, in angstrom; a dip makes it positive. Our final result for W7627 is -3.83 angstrom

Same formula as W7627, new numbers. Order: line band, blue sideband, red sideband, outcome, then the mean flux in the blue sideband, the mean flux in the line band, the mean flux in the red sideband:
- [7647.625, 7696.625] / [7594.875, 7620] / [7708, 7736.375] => 3.5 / 25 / 21.5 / 21.7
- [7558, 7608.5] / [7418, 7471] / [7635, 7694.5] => -3.2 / 23.2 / 23.6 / 21.7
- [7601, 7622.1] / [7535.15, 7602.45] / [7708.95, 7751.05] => -1.1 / 24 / 24.8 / 22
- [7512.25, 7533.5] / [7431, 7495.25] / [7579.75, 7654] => 0.8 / 23.6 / 22.5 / 23.1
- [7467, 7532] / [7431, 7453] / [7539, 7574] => 1.3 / 23.3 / 23.6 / 24.7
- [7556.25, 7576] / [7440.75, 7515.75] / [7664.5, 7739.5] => -1.4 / 23.7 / 24.5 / 21.7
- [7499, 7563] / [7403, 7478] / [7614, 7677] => -2.4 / 23.3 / 23.8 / 22.4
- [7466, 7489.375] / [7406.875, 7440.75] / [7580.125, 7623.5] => -0.5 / 23.3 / 23.9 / 23.6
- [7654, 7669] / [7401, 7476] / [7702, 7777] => 0.9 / 23.3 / 21.1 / 22.2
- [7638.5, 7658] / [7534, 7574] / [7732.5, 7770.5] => 1.7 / 24.7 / 21.7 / 22.7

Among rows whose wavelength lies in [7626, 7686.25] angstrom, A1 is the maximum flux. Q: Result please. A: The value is 25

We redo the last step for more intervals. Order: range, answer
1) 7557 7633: 31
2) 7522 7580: 28.1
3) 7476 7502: 25.6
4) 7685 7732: 24.2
